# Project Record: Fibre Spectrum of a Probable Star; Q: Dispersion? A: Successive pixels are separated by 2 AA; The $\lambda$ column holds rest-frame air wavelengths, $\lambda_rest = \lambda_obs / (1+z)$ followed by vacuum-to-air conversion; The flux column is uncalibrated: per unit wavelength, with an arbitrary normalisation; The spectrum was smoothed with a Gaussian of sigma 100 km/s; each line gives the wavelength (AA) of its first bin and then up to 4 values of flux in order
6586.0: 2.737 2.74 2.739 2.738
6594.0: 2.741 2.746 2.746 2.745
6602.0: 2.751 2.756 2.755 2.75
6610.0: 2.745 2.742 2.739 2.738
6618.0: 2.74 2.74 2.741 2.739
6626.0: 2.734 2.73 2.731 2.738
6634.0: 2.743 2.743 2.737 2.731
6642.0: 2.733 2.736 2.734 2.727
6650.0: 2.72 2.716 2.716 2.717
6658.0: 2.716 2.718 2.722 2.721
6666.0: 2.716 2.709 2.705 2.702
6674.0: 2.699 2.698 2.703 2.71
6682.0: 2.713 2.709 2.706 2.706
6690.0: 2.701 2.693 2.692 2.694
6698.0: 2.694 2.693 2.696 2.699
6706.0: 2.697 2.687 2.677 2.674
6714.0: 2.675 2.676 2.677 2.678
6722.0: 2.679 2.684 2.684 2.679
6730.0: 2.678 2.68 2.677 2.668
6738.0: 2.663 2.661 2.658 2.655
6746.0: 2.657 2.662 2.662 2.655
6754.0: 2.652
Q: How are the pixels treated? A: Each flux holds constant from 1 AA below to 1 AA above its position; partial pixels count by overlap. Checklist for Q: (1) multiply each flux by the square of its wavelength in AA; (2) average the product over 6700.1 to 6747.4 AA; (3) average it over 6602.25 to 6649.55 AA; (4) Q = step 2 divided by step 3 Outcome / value 1.01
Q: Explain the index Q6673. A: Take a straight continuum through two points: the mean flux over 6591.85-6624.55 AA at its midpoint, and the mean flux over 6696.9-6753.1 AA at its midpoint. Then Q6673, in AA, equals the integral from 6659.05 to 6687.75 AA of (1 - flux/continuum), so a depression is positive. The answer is 0.0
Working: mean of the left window 2.74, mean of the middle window 2.71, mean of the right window 2.68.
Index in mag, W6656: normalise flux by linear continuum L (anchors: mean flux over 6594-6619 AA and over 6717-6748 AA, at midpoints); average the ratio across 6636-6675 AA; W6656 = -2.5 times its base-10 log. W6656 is 0.00 mag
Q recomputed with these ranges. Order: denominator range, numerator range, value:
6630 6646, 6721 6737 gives 1.01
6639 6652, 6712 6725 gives 1.00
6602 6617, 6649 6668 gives 1.00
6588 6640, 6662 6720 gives 1.01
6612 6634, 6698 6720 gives 1.01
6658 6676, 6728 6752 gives 1.00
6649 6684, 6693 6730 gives 1.00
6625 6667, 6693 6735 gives 1.00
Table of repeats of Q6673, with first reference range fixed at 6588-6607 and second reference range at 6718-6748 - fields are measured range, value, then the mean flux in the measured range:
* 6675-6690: 0.0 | 2.71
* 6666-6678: 0.0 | 2.7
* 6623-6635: 0.0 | 2.74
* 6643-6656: 0.0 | 2.72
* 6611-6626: 0.0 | 2.74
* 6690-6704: 0.0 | 2.69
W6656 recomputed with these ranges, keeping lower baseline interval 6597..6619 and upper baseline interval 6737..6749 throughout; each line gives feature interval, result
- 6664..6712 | 0.00 mag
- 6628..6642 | 0.00 mag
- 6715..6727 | 0.00 mag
